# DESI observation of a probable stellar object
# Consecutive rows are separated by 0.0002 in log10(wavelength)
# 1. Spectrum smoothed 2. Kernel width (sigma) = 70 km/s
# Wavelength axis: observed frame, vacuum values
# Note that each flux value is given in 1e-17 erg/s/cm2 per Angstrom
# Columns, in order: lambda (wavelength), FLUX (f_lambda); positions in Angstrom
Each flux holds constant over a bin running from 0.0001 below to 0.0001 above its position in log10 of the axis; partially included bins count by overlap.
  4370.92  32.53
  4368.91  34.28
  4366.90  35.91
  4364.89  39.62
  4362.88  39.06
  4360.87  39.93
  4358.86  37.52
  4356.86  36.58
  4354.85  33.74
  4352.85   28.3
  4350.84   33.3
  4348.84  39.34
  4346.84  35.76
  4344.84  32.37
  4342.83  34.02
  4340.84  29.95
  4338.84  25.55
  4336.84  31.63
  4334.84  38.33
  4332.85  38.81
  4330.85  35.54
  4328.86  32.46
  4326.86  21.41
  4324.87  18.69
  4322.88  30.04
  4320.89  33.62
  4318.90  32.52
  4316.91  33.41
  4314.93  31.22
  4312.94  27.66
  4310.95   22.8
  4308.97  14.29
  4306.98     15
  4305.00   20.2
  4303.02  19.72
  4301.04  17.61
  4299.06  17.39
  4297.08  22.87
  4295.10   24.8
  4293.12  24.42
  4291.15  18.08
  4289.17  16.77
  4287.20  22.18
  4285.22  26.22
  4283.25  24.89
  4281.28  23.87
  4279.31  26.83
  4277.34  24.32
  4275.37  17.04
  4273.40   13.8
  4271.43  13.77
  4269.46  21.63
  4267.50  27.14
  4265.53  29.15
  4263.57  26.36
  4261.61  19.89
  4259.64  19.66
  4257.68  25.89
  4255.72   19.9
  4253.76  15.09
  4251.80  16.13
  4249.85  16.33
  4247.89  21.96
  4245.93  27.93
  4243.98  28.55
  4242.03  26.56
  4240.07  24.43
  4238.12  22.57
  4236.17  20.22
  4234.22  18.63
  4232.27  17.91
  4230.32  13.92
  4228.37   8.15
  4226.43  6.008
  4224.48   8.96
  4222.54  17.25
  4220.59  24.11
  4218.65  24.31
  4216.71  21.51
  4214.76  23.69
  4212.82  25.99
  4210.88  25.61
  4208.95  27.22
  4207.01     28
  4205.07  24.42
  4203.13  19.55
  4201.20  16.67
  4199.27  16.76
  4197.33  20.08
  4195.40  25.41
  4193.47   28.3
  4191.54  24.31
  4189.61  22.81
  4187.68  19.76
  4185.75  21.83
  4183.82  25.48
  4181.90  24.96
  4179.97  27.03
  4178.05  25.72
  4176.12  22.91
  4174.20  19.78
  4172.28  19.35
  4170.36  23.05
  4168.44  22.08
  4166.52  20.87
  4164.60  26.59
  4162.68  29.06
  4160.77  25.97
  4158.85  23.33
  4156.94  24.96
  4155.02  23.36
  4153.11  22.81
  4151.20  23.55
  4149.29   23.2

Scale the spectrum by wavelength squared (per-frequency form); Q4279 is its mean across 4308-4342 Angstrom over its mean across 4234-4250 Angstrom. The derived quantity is 1.29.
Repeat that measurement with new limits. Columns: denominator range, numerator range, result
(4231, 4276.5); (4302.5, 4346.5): 1.38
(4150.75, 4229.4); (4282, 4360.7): 1.34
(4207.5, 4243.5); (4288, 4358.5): 1.45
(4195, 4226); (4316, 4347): 1.55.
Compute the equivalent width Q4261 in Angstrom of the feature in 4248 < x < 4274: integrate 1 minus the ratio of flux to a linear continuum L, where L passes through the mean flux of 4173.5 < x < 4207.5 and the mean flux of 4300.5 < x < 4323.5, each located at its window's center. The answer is 3.85 Angstrom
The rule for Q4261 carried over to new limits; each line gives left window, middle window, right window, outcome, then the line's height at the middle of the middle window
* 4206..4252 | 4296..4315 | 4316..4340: 5.49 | 28.7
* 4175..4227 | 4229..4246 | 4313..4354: 2.21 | 24.9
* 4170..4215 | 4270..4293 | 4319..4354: 6.18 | 28.5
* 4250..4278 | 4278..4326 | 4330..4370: 5.90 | 26.9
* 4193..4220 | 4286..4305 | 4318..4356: 5.65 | 29.2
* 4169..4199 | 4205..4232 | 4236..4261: 3.42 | 22.5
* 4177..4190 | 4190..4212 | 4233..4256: -0.04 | 23.3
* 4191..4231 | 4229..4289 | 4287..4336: 3.07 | 22.8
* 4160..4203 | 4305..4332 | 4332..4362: 4.84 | 32.4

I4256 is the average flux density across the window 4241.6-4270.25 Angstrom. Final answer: 22.8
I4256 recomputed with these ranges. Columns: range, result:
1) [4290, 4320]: 22.8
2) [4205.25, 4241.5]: 20.1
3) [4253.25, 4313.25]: 21.2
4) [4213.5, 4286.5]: 20.7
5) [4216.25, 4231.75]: 15.4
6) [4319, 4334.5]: 30.6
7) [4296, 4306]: 19.6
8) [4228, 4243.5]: 19.8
